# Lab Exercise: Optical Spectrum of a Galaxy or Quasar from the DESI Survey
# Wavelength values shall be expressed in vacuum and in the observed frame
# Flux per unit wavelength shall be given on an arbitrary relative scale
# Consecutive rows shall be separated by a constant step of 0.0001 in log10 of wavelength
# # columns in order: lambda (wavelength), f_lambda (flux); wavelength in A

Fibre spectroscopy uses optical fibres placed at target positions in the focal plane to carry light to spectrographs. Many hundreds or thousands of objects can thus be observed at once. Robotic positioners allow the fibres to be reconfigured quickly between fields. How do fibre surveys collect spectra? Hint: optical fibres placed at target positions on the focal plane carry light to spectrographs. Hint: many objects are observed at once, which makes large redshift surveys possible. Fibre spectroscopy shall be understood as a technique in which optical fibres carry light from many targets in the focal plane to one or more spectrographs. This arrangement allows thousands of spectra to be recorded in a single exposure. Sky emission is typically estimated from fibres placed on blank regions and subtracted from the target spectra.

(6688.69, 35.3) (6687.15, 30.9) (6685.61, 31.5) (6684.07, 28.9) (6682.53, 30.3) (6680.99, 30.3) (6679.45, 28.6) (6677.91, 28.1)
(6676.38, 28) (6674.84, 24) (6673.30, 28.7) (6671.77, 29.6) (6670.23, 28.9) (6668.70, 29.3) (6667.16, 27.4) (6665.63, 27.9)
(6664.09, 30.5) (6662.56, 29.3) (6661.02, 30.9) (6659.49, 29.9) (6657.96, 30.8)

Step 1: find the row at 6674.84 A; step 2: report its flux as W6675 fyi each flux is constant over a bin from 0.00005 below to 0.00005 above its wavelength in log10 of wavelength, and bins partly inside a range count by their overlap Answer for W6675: 24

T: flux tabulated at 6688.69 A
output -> 35.3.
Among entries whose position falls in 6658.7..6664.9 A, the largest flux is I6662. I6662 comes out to 30.9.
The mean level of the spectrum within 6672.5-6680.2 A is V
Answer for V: 27.5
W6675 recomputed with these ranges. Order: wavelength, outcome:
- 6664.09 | 30.5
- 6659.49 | 29.9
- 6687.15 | 30.9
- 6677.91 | 28.1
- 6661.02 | 30.9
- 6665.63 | 27.9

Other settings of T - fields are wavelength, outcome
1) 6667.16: 27.4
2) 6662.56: 29.3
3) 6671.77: 29.6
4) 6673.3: 28.7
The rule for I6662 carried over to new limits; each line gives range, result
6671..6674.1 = 29.6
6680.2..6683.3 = 30.3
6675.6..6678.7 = 28.1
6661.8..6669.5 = 30.5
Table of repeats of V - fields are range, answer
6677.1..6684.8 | 29.2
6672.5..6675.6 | 26.4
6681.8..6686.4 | 30.2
